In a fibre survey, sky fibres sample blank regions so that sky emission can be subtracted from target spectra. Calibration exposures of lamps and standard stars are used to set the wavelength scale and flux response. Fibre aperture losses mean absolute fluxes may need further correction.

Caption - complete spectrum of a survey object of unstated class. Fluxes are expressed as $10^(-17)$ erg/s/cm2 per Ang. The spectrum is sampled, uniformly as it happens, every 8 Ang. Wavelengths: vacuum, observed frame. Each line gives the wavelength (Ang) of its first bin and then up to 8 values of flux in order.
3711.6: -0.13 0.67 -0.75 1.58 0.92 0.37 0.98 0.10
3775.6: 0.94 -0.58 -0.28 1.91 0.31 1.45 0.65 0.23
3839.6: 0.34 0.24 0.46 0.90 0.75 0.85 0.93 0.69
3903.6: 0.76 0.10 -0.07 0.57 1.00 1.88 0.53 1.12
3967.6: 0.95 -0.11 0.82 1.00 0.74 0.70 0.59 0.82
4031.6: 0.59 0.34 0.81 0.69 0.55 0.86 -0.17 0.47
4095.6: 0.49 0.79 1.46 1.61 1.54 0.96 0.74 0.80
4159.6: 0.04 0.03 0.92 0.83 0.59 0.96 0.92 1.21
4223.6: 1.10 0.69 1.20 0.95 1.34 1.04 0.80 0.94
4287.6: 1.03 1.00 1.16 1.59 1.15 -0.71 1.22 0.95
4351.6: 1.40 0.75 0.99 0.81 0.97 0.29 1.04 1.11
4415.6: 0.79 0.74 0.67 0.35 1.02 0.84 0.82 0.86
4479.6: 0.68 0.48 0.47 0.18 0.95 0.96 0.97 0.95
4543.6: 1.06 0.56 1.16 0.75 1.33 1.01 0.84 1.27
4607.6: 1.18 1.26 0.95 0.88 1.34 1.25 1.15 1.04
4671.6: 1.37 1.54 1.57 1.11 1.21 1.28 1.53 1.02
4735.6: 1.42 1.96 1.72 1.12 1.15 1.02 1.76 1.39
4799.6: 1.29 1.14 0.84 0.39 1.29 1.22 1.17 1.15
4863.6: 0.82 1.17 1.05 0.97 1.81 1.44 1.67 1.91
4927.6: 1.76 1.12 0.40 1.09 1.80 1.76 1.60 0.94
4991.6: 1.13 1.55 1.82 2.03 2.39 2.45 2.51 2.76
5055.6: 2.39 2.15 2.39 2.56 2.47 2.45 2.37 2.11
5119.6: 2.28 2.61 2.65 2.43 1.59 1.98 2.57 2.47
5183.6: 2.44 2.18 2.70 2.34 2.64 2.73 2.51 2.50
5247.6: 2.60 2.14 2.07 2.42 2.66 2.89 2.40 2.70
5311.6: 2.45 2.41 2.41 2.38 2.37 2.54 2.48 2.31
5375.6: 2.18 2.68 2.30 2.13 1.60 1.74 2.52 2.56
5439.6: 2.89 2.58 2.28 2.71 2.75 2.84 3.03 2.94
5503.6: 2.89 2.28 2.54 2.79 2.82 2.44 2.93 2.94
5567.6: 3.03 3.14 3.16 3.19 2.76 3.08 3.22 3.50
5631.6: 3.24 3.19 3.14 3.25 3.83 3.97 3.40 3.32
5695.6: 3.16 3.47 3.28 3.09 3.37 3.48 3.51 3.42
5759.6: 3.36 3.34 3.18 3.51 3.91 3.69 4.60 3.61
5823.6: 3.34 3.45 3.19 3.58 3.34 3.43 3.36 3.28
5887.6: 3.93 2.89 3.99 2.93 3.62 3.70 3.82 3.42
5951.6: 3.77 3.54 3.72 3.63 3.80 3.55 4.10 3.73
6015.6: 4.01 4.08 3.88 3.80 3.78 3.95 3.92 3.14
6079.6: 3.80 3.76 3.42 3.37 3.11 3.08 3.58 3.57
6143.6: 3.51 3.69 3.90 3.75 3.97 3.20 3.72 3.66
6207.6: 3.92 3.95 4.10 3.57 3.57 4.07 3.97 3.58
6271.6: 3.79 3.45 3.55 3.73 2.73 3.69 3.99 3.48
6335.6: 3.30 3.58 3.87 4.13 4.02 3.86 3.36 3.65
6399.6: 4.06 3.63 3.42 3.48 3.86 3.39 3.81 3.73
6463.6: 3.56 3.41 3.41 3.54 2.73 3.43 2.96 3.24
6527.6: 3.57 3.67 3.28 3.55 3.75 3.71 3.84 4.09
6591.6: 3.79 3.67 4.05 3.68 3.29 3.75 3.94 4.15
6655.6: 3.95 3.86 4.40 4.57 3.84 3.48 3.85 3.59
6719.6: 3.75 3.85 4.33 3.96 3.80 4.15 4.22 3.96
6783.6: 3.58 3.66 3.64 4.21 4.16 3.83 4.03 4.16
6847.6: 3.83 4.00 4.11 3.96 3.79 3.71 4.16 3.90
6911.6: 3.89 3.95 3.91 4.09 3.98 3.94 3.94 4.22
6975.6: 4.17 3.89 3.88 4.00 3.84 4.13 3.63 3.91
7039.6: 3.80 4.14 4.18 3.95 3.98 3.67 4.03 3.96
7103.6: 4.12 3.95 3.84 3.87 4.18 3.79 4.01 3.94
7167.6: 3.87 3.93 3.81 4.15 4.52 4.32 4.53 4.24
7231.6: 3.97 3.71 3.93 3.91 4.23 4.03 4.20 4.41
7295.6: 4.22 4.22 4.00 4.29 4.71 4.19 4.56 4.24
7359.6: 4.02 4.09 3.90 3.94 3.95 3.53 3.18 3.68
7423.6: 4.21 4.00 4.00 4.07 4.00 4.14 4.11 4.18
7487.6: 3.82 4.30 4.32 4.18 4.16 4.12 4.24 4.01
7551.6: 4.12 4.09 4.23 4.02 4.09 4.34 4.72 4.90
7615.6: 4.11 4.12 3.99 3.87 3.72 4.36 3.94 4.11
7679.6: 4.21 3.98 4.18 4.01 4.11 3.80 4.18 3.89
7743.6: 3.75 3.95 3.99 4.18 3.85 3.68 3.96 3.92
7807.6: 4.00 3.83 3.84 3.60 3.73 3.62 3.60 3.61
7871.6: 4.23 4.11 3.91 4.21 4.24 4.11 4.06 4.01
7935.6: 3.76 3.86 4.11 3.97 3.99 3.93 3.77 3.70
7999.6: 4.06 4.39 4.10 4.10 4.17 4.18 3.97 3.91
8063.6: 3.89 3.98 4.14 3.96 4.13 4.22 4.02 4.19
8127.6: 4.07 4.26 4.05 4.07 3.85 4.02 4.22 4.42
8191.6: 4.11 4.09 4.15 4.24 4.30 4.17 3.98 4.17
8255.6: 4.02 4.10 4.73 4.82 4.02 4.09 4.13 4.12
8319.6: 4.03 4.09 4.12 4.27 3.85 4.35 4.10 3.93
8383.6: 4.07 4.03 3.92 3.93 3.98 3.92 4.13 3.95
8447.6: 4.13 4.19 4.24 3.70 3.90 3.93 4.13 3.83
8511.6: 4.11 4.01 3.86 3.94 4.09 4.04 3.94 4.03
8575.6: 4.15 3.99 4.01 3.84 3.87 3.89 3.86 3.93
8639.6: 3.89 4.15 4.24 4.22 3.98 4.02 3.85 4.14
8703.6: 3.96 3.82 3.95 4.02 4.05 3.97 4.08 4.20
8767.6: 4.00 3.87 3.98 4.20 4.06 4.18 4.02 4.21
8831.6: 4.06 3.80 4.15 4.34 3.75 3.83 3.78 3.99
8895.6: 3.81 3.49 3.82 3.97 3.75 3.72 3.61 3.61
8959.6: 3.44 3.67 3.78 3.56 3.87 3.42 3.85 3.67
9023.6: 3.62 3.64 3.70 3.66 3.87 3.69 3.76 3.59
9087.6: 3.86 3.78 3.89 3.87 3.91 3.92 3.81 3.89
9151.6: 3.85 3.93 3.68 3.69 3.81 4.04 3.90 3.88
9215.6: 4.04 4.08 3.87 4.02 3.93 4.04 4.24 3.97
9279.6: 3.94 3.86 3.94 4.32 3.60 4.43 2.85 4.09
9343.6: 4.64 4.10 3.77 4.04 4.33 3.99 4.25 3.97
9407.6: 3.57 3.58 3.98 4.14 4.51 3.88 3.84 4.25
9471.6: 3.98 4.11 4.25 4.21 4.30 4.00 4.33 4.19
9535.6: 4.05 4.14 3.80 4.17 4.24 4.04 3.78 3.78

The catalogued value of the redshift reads 0.26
